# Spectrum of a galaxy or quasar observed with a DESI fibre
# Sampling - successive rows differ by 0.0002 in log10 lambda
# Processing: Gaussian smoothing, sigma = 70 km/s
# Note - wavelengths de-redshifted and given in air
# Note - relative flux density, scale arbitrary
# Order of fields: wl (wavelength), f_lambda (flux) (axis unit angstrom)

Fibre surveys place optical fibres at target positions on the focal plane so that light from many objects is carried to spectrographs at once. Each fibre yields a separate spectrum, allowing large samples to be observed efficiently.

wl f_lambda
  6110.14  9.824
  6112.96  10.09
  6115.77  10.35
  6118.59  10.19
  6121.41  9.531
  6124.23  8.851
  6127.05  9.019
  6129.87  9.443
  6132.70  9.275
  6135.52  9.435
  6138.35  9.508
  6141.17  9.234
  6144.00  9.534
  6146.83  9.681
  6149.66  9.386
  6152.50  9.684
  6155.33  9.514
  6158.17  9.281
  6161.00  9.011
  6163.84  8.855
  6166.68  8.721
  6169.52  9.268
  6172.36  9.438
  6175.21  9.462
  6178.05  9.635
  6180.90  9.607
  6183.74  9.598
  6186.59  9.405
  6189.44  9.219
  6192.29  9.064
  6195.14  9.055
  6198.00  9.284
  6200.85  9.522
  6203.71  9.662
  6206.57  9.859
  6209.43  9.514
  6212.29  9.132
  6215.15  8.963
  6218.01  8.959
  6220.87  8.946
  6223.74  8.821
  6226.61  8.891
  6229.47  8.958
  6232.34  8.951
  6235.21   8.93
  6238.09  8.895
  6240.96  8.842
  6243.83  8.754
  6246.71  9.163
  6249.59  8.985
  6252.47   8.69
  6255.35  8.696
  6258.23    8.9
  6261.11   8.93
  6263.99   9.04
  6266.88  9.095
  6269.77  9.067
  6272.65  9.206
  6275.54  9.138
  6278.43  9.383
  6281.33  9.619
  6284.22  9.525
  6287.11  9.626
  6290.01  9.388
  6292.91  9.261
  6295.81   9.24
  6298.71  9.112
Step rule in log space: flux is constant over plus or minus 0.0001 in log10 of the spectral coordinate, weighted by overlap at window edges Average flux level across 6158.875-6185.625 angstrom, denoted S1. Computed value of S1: 9.29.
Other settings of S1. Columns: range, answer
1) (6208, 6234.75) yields 9.01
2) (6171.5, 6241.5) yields 9.23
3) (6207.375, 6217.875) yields 9.21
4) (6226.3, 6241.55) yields 8.92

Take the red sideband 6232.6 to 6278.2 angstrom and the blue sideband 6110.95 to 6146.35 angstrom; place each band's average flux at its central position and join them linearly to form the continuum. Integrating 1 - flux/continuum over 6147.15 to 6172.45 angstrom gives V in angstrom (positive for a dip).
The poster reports 0.4 angstrom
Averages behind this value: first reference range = 9.55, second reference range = 8.97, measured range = 9.25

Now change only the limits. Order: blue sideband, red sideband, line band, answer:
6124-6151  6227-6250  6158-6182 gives -0.07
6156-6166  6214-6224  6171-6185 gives -0.82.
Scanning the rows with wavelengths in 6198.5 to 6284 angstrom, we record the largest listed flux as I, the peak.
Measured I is 9.859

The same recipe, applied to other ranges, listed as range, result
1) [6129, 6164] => 9.684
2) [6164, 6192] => 9.635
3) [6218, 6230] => 8.959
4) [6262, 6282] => 9.619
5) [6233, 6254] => 9.163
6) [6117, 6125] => 10.19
